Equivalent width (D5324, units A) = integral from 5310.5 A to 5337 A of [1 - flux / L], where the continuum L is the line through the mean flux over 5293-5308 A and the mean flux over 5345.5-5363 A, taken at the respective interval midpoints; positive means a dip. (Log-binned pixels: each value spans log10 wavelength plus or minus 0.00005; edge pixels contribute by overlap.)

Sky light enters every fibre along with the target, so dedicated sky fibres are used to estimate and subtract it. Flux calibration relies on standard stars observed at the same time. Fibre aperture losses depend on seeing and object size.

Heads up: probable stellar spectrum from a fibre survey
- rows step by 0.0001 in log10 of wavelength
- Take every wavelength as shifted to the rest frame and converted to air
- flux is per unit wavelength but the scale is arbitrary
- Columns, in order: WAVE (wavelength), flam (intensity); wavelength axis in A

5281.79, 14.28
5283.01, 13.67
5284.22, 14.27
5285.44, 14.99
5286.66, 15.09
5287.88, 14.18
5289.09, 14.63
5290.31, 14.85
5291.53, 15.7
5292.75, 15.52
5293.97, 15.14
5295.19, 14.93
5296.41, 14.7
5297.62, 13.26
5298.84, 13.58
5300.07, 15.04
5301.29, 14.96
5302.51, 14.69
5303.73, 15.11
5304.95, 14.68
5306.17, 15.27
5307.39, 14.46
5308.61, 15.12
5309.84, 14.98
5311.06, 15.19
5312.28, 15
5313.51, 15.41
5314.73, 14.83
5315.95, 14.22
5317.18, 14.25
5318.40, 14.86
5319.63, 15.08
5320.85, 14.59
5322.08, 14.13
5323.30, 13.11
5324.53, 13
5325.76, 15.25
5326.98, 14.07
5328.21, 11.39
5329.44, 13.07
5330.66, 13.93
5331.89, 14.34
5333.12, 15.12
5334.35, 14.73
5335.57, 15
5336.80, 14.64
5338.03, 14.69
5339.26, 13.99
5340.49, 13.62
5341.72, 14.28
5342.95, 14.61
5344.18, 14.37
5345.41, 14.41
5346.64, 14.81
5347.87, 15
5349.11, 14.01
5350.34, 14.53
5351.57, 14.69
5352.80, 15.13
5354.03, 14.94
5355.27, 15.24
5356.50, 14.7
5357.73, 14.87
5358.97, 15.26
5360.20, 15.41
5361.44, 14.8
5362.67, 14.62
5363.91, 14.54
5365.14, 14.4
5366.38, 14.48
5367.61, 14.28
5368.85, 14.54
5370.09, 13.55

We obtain 0.8 A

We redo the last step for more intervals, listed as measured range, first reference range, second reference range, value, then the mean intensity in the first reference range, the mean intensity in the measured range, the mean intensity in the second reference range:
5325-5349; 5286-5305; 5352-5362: 1.1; 14.8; 14.3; 15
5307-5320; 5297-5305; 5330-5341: -0.4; 14.5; 14.9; 14.5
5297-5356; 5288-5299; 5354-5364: 1.5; 14.7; 14.5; 14.9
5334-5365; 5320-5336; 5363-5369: -0.9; 14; 14.7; 14.4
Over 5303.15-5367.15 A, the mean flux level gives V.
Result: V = 14.5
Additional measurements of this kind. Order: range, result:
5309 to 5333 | 14.3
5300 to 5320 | 14.9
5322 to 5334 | 13.7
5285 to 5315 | 14.9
